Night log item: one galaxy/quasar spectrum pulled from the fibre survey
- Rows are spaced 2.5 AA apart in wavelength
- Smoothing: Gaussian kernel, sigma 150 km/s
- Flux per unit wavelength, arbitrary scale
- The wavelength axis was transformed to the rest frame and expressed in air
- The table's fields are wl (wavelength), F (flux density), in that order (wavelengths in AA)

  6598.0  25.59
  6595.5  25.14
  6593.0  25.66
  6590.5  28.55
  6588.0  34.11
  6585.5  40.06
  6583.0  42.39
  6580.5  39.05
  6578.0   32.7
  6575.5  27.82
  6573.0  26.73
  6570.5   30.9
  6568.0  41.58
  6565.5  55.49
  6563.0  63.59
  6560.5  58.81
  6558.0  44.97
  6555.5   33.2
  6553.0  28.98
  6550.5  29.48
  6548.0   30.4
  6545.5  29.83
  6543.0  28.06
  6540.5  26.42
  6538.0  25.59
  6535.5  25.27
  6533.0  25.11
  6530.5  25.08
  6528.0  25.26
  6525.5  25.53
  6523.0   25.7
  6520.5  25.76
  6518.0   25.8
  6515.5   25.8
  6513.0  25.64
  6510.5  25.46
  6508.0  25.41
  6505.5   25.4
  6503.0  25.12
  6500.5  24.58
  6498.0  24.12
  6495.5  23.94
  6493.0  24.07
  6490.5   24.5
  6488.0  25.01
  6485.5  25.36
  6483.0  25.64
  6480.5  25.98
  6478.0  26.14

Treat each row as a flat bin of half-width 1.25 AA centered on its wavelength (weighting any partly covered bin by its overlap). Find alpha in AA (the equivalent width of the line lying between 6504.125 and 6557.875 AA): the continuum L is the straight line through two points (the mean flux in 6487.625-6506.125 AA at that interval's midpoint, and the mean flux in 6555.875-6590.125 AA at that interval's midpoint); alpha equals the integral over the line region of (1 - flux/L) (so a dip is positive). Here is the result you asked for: 7.7 AA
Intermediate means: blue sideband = 24.5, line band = 27.2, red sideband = 40.9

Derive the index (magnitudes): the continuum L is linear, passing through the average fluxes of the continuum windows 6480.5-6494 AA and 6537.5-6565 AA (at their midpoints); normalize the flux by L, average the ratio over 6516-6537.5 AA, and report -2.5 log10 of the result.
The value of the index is 0.26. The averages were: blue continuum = 25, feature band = 25.5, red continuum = 37.1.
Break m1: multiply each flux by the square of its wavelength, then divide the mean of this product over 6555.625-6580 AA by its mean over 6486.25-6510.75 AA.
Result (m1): 1.73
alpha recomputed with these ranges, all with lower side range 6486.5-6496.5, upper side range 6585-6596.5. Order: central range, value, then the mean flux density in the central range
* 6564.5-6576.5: -3.03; 36.3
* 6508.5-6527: 0.21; 25.7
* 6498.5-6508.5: 0.03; 25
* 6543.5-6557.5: -1.59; 31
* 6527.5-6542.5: 0.76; 25.6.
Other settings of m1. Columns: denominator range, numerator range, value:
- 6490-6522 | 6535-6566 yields 1.49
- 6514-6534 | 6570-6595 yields 1.30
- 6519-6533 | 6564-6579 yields 1.45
